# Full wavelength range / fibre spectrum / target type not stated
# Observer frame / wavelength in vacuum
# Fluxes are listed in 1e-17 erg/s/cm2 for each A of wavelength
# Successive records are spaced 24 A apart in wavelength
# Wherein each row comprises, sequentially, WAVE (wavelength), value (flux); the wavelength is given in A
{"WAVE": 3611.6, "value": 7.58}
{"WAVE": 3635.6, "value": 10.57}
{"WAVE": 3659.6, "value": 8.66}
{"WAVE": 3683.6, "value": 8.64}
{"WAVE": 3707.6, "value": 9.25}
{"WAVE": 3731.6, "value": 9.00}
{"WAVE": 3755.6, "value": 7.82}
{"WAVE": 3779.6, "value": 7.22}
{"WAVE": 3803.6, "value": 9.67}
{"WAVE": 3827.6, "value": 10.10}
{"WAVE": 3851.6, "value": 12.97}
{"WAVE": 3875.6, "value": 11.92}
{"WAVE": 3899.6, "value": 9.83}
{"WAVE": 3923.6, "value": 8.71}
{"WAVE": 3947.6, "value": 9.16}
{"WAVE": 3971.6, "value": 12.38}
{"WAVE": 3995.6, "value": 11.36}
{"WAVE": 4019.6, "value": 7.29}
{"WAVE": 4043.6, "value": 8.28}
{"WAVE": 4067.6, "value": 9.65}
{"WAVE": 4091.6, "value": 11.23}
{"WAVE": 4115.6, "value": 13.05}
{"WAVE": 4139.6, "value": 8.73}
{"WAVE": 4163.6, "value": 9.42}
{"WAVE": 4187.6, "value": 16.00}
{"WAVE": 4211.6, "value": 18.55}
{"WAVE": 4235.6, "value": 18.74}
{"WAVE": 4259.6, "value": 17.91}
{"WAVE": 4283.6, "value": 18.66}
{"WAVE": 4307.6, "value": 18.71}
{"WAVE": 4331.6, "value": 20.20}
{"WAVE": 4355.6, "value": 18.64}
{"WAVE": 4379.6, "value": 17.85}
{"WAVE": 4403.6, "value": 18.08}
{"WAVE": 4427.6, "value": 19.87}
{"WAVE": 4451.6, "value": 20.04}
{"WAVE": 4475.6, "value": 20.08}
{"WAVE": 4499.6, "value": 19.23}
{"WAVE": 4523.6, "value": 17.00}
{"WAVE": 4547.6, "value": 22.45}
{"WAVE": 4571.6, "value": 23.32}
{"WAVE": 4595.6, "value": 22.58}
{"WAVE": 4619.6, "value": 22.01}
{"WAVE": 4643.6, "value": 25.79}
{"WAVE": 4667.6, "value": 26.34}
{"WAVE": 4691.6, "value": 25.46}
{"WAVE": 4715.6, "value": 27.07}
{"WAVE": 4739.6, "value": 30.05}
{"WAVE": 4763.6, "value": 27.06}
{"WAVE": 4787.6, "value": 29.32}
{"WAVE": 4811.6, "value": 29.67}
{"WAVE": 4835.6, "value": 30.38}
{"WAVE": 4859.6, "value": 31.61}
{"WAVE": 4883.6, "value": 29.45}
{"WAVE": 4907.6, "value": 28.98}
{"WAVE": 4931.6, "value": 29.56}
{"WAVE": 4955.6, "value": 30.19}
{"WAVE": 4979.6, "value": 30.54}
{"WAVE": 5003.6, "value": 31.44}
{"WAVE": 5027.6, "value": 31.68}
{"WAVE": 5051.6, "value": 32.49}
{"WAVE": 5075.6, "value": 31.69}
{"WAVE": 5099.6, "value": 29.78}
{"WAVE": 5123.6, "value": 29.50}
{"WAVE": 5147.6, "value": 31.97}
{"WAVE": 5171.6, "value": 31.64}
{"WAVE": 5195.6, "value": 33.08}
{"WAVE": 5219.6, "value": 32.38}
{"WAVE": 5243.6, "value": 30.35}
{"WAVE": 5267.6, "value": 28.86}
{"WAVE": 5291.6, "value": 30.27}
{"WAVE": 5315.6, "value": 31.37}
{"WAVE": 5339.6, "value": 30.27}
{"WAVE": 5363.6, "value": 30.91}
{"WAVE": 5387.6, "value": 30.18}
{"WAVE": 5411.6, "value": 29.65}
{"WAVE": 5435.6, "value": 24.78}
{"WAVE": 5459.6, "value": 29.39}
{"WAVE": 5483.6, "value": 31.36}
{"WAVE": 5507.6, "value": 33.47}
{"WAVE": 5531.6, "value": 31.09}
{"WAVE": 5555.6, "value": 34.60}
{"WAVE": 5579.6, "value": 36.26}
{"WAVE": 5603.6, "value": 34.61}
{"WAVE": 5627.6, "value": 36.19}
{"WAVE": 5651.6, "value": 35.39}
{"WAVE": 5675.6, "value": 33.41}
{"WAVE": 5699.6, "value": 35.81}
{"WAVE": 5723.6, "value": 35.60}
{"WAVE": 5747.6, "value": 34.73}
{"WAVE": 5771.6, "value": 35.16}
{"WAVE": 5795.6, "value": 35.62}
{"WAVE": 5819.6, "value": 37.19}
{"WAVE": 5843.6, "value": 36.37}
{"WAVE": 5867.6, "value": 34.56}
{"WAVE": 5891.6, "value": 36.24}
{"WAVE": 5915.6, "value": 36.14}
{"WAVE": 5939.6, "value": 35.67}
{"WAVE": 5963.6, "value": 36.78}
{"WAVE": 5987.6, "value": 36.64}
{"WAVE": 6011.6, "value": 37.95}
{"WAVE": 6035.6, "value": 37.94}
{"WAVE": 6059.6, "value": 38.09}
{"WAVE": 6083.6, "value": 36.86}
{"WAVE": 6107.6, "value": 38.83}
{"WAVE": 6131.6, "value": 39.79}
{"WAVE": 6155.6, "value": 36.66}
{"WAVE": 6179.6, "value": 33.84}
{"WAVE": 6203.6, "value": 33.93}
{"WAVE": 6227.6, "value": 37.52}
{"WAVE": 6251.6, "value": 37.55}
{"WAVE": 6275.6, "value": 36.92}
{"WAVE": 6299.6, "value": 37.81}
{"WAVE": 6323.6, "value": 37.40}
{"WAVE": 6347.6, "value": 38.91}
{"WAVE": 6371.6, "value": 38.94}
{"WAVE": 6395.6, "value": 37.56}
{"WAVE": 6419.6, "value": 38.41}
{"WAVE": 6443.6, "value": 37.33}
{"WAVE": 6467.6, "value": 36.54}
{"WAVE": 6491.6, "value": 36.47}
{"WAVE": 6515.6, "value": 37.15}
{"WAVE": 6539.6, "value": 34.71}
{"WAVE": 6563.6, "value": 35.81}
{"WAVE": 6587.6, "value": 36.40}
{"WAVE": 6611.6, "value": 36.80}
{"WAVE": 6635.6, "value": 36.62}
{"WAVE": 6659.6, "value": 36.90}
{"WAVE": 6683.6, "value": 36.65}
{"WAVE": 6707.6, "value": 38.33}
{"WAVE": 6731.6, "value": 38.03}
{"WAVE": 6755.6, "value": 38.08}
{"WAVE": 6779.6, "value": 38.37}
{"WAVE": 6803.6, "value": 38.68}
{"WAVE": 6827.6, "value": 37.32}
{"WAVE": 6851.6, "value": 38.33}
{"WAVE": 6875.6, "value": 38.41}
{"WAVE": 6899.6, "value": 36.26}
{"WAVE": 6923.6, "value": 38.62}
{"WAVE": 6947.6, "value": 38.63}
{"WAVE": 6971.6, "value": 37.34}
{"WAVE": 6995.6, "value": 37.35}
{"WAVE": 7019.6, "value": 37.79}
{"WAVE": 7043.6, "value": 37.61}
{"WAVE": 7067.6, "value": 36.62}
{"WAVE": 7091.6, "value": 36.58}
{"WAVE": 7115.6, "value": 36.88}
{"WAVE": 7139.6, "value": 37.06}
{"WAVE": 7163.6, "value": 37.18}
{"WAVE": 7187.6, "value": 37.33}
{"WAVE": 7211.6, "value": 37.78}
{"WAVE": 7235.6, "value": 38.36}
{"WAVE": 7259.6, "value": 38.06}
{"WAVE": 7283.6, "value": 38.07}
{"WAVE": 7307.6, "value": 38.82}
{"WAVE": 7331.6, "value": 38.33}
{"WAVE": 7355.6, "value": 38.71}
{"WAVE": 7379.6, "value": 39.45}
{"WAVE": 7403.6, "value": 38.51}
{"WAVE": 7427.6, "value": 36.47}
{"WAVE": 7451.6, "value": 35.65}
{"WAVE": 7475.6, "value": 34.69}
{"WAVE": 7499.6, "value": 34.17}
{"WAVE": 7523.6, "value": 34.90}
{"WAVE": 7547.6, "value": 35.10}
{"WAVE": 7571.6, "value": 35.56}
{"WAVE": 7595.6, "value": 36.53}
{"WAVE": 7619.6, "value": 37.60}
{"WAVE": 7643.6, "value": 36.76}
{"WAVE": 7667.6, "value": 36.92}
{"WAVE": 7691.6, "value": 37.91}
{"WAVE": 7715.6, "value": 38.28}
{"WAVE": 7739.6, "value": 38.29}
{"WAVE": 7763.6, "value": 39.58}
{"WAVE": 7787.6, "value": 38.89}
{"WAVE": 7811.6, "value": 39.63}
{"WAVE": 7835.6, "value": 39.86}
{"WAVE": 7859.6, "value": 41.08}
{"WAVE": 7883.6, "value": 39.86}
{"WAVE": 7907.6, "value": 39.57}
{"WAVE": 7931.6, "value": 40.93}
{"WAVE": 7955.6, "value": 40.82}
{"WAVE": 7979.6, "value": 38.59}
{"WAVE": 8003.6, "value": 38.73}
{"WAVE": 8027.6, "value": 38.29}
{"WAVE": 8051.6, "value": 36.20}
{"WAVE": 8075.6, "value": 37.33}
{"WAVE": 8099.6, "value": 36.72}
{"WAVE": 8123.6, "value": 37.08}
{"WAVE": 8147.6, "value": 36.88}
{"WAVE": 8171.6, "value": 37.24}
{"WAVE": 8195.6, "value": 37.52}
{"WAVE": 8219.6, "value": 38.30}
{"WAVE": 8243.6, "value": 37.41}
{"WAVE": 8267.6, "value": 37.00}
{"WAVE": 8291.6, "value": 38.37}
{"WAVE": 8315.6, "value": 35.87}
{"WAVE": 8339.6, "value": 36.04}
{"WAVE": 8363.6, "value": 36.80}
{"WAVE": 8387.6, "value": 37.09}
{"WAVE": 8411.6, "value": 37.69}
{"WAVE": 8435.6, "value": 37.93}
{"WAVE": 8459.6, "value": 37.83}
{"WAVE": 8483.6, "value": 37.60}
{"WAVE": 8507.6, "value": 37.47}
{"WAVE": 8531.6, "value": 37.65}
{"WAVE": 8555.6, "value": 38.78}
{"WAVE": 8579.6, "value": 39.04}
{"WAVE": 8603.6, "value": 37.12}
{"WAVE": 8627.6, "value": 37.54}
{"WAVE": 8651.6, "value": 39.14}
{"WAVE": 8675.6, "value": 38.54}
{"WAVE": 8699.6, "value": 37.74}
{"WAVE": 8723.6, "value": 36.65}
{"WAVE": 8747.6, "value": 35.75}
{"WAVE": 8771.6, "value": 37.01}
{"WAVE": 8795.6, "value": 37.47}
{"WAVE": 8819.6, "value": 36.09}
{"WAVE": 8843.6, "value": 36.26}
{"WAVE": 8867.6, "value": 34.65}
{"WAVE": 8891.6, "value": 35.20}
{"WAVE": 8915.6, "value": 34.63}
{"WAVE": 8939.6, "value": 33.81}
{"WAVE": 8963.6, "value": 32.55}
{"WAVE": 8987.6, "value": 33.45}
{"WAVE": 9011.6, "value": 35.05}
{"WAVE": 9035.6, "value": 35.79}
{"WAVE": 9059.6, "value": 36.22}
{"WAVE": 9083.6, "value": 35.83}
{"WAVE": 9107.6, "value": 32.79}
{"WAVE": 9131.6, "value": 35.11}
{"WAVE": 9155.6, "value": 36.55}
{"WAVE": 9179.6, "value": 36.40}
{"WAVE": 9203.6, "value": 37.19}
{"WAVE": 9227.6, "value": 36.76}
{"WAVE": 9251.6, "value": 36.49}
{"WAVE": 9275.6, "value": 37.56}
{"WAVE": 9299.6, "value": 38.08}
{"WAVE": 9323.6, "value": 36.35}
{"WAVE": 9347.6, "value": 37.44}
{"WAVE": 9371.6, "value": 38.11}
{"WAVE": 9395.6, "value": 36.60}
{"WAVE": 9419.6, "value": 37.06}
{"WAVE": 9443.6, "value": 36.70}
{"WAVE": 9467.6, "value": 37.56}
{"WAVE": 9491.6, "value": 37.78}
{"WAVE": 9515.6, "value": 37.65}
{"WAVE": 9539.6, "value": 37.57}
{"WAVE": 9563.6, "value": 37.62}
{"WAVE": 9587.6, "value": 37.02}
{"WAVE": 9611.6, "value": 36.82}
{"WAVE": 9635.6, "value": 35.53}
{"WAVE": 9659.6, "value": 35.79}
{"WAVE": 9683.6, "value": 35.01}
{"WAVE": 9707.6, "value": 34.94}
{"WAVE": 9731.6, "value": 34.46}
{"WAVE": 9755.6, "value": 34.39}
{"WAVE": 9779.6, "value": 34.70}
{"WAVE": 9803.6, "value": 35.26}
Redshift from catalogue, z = 0.050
